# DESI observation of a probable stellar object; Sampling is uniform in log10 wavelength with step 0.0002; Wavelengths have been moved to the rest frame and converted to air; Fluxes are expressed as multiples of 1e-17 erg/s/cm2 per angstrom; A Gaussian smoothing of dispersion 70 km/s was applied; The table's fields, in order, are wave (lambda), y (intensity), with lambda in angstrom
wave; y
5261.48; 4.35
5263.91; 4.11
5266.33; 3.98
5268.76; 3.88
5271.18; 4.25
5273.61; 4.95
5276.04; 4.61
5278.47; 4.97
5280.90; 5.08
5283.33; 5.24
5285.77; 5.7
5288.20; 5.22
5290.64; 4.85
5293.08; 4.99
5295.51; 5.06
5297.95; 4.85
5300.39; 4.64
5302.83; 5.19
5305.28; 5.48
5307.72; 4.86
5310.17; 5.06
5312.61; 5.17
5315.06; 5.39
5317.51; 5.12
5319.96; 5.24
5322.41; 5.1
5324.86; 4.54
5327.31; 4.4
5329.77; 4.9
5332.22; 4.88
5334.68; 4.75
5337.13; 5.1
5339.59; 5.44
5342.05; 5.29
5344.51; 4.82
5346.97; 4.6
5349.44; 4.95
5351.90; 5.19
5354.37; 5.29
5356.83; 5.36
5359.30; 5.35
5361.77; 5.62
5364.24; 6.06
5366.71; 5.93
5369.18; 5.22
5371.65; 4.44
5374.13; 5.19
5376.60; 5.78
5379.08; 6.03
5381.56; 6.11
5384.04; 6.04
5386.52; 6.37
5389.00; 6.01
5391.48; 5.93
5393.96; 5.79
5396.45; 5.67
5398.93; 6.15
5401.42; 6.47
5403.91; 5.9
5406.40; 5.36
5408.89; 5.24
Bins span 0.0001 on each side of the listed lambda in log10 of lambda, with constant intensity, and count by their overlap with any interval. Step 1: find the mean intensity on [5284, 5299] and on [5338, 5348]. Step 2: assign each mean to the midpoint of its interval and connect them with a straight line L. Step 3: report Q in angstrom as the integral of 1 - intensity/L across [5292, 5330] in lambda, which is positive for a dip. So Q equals 0.67 angstrom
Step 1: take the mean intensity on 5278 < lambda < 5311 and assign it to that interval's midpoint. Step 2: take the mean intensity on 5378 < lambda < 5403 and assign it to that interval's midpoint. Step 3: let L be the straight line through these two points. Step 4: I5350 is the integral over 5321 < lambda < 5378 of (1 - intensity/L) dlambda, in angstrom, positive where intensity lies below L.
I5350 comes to 5.1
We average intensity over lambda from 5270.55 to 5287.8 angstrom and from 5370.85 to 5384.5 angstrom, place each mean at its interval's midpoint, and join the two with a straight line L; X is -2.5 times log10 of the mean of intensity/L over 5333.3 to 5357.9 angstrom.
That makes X 0.07 mag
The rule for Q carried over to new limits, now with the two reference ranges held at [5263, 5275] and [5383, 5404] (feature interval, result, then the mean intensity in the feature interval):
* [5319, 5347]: 1.28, 4.93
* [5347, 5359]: 0.68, 5.15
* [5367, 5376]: 0.97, 5.11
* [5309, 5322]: -0.72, 5.19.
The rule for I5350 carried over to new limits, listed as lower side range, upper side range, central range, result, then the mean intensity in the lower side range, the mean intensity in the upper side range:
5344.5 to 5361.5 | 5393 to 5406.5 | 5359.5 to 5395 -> -1.2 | 5.13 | 5.93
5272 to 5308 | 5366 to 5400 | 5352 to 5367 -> 0.1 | 5.04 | 5.76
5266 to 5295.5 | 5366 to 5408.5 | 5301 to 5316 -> -0.2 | 4.85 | 5.78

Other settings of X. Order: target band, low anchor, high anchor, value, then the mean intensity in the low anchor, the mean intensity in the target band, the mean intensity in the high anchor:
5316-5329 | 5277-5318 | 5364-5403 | 0.09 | 5.11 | 4.89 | 5.82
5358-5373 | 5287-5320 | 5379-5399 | 0.06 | 5.07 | 5.43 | 6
